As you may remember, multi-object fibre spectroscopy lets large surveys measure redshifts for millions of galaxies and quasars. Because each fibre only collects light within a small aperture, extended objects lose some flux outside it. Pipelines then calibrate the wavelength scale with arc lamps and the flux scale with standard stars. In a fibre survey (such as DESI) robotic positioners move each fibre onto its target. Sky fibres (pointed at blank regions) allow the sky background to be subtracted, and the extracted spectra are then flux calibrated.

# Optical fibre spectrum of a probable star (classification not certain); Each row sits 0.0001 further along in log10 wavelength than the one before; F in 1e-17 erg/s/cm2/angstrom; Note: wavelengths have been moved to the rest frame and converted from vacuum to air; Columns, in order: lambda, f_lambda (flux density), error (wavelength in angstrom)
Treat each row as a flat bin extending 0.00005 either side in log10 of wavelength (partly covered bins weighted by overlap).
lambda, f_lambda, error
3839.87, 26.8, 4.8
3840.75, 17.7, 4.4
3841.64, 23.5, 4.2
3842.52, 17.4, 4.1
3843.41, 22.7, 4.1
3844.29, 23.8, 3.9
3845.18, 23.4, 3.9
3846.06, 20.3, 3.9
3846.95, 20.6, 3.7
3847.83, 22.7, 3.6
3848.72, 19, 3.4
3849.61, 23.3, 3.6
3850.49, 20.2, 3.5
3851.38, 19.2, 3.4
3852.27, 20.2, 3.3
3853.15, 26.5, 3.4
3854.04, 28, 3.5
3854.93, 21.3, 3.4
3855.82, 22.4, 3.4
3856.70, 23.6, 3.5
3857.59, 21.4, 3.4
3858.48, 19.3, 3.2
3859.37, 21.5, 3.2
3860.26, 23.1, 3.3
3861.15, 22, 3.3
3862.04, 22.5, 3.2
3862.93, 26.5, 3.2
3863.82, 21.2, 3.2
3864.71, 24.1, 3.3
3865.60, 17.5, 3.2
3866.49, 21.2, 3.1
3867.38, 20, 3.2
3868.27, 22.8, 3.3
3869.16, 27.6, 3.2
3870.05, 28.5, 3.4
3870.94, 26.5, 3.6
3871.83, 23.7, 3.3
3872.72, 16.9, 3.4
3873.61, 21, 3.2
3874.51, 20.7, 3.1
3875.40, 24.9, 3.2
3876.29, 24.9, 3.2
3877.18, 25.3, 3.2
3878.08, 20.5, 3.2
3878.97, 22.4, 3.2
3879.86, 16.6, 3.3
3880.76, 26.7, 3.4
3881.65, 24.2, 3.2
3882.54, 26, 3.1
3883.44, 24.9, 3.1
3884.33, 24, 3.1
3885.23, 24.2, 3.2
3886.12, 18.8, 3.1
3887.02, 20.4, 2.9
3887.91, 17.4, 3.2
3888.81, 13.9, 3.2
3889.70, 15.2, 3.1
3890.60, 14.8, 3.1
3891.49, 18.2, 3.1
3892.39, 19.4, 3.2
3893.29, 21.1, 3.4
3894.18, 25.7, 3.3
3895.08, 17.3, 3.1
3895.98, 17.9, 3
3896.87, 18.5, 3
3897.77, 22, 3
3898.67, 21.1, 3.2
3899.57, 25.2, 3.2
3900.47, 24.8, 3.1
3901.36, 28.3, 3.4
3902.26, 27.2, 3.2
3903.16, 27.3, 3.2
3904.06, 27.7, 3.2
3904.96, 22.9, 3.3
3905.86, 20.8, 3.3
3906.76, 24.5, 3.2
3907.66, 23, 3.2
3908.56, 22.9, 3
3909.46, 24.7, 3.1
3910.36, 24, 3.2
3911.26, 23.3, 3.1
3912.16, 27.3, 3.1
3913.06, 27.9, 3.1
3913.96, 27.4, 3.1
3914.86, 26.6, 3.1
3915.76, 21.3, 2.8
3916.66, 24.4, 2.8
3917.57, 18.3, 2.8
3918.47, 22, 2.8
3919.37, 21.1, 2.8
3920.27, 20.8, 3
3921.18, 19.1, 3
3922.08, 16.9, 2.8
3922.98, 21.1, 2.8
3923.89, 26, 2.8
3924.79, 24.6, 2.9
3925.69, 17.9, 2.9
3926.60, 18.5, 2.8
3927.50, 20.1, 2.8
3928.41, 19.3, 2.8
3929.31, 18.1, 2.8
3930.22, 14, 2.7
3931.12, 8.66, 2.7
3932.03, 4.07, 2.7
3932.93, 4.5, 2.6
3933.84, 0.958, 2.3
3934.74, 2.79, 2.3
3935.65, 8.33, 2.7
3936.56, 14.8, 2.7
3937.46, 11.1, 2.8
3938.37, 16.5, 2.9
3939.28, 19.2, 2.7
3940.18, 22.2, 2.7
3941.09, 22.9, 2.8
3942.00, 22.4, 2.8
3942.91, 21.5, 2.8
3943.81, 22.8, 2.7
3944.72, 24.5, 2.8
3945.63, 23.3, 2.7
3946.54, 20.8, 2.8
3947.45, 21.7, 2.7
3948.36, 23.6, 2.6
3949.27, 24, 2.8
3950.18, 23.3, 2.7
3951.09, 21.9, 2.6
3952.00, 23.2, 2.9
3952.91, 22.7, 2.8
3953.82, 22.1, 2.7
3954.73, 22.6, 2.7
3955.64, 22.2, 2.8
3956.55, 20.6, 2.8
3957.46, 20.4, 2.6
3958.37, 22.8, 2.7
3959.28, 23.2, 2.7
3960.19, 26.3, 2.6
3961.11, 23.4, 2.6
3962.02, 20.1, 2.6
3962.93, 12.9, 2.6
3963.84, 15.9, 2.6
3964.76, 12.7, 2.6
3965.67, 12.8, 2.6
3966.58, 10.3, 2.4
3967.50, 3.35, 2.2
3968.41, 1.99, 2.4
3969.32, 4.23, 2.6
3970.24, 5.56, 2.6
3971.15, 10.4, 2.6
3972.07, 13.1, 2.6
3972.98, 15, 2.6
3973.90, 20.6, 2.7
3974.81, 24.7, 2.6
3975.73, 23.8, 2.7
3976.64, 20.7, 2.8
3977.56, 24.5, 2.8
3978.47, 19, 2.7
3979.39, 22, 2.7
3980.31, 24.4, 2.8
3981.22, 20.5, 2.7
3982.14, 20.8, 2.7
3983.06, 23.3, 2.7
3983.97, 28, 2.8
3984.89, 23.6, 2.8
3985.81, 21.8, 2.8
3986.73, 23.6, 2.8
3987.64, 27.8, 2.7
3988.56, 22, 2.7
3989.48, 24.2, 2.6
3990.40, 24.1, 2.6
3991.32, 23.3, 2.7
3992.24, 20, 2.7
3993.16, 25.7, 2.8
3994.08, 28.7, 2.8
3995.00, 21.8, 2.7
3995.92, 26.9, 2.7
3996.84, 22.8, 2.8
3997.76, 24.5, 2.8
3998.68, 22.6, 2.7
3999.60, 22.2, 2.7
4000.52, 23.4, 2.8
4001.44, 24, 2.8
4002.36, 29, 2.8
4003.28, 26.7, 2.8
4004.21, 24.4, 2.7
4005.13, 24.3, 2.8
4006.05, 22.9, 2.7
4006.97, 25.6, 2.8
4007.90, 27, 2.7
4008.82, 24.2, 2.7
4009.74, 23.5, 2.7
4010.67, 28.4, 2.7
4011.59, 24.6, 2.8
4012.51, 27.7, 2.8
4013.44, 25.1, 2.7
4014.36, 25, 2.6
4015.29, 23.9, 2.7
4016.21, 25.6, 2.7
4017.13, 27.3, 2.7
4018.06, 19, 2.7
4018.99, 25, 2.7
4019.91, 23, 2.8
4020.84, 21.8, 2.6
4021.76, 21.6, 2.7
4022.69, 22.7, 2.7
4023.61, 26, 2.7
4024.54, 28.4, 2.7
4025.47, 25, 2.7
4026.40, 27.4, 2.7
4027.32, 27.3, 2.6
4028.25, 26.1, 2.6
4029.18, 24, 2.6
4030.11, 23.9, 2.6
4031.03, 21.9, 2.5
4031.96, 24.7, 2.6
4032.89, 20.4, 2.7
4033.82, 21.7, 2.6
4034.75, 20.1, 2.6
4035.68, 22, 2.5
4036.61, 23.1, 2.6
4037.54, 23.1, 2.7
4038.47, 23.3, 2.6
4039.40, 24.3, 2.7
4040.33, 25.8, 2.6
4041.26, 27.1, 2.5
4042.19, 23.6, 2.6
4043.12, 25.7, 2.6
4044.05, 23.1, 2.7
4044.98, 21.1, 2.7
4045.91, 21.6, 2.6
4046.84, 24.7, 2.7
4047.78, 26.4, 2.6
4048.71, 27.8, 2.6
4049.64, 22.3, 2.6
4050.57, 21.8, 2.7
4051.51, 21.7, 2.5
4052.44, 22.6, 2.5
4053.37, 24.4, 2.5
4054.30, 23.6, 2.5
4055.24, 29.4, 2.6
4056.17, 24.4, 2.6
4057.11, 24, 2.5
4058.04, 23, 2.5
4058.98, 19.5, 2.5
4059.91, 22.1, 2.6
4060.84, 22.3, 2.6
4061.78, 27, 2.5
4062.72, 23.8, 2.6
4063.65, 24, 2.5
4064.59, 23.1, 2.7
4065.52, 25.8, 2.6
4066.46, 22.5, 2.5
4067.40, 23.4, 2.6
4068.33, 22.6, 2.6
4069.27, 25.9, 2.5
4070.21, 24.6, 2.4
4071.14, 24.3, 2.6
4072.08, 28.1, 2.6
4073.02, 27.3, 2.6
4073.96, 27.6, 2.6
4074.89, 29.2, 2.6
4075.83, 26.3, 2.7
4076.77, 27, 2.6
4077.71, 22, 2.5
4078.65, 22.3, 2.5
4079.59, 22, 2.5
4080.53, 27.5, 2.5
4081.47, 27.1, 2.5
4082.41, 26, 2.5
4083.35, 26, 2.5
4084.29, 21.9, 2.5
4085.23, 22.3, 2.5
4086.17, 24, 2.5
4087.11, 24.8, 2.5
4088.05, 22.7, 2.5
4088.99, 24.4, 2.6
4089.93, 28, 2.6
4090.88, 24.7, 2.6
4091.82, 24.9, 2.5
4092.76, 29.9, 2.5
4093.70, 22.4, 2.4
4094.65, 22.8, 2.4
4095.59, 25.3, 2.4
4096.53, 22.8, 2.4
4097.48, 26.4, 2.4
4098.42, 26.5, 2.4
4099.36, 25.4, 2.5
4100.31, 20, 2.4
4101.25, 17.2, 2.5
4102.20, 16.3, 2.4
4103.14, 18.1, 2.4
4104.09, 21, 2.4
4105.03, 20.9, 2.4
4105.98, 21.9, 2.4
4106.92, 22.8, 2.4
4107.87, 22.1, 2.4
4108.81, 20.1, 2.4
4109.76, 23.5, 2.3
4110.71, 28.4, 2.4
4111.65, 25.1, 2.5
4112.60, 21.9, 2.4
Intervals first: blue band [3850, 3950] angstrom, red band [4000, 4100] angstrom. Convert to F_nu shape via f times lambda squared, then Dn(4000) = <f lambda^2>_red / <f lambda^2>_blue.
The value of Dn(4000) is 1.26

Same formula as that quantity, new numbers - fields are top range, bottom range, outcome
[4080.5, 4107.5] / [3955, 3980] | 1.49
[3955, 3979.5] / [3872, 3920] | 0.77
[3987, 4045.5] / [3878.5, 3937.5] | 1.28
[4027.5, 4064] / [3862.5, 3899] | 1.19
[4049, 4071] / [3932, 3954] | 1.39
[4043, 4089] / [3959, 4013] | 1.20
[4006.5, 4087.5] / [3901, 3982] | 1.33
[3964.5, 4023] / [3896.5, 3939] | 1.14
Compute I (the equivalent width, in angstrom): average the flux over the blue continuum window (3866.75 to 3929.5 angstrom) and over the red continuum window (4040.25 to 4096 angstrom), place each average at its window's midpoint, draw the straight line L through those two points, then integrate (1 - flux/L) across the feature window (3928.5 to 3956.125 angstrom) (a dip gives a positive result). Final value 6.2 angstrom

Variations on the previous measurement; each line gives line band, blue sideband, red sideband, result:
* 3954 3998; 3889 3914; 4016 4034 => 7.0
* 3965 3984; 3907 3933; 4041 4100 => 4.9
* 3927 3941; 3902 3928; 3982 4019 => 6.5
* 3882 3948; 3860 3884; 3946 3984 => 3.0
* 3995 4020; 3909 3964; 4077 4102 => -3.3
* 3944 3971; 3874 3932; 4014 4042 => 5.2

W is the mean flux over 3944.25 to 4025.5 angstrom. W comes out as 21.8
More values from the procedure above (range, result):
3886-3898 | 18.5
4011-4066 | 24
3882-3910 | 22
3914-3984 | 18.4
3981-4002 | 23.8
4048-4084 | 24.6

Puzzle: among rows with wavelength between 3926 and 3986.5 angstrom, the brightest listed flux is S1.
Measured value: 28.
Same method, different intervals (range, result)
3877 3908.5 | 28.3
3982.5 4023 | 29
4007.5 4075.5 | 29.4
